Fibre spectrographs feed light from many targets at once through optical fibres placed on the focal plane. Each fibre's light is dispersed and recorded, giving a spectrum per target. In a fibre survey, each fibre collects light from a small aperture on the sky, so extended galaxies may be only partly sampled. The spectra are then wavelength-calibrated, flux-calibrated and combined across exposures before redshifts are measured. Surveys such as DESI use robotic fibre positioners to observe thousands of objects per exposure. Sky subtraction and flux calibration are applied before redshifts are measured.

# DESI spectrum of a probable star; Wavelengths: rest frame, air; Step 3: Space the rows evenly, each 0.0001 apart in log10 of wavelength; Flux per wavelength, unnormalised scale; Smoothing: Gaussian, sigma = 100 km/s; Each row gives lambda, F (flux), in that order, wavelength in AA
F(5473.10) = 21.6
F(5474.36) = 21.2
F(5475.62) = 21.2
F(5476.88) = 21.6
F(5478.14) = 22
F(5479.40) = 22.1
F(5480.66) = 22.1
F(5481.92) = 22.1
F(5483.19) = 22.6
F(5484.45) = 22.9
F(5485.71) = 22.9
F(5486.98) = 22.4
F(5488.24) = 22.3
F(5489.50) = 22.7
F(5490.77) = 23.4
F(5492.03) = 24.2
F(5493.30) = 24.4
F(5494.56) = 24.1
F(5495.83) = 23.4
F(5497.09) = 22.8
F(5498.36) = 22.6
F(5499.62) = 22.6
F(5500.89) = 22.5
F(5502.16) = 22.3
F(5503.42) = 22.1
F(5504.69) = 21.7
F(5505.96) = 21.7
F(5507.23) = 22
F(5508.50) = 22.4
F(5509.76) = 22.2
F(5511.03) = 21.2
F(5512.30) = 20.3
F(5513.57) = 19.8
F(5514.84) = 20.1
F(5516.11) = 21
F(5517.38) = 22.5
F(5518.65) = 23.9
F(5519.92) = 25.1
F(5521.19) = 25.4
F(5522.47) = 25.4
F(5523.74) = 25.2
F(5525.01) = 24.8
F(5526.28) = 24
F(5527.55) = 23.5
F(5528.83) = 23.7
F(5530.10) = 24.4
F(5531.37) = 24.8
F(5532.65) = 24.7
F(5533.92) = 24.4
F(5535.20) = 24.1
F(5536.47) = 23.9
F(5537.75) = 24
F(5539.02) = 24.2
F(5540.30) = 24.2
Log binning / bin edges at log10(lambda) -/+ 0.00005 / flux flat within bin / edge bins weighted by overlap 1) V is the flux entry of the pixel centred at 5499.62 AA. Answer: 22.6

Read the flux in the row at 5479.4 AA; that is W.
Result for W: 22.1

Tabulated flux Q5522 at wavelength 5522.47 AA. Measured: 25.4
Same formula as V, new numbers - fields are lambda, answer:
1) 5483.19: 22.6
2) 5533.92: 24.4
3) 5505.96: 21.7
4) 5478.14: 22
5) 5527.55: 23.5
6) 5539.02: 24.2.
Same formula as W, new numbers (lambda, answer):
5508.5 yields 22.4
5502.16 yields 22.3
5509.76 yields 22.2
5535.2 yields 24.1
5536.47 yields 23.9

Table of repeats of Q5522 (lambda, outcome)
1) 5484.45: 22.9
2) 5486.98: 22.4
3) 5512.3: 20.3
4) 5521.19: 25.4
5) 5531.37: 24.8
